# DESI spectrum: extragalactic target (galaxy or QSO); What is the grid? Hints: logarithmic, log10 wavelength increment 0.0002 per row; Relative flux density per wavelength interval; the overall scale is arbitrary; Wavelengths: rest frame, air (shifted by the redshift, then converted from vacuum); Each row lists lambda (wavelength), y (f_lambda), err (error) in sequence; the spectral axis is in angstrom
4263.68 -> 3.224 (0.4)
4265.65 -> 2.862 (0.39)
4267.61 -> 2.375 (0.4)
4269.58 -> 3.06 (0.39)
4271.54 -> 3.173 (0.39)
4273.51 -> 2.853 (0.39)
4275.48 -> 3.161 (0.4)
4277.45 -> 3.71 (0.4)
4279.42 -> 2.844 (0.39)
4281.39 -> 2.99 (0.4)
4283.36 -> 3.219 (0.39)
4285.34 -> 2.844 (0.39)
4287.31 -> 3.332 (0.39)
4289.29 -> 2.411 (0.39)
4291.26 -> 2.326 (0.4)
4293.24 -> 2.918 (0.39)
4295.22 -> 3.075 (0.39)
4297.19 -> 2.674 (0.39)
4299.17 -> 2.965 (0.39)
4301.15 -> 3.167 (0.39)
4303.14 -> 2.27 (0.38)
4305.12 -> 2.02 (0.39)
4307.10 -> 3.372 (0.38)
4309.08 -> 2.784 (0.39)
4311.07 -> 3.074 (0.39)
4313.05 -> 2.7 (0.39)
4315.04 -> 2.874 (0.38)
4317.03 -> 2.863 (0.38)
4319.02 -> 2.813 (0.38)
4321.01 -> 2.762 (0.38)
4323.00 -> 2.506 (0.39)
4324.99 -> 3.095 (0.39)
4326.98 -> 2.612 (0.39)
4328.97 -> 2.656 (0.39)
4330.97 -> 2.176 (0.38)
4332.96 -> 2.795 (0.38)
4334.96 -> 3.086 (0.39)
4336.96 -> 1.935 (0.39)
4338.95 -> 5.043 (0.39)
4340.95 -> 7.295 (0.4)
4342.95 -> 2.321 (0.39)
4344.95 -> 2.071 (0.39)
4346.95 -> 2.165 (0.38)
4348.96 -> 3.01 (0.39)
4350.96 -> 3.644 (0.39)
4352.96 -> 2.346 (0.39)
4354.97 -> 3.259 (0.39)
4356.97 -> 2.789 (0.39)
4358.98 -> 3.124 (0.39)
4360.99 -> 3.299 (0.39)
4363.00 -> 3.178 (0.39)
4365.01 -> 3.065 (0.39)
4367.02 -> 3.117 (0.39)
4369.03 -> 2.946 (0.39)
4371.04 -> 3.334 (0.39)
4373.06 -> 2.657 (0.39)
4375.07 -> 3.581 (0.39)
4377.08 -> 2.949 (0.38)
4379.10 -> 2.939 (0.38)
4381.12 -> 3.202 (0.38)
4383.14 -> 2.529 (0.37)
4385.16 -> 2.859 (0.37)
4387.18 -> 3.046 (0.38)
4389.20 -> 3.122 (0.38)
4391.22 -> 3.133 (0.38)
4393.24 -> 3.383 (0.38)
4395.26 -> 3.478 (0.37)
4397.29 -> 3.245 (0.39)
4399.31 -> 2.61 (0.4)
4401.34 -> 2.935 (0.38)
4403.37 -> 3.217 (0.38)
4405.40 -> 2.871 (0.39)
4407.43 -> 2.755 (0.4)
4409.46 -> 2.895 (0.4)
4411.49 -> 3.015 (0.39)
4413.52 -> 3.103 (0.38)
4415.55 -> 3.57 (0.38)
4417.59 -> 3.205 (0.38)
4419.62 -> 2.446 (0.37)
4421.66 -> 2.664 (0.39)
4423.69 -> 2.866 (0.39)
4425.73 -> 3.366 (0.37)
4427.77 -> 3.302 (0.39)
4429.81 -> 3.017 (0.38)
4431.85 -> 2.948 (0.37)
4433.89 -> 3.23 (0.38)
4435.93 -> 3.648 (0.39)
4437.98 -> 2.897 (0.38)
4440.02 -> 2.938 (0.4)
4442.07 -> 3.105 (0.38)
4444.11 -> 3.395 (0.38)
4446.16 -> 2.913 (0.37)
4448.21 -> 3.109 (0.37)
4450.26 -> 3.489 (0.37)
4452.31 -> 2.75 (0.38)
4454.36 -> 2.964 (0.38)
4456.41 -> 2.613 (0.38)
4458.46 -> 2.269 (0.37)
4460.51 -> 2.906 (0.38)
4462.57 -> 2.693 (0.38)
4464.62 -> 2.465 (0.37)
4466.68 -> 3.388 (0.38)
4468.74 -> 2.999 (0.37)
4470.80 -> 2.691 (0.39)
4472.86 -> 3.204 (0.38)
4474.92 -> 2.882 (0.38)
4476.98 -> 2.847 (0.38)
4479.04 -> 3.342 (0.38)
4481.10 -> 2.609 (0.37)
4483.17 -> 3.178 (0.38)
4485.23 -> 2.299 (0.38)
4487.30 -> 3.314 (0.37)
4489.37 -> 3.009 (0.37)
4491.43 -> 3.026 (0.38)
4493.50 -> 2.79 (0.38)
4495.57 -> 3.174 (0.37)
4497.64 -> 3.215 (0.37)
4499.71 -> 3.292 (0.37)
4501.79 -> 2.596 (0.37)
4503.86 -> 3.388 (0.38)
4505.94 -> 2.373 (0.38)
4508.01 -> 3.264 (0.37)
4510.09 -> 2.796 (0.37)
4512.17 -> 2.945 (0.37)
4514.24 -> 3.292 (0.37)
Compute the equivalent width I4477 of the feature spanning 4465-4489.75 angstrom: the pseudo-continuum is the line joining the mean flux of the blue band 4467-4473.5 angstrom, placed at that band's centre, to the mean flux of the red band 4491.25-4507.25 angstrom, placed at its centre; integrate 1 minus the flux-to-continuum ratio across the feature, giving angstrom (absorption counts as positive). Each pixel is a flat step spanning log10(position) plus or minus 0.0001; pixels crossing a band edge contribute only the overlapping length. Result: 0.21 angstrom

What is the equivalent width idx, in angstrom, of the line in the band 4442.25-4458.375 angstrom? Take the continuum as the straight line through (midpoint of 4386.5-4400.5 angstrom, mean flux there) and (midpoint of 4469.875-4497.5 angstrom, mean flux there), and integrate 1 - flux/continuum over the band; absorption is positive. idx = 0.2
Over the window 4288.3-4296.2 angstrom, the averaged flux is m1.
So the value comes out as 2.68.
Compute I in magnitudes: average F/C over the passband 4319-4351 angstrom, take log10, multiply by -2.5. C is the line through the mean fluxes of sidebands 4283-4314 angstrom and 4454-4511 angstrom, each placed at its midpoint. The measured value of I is -0.08 mag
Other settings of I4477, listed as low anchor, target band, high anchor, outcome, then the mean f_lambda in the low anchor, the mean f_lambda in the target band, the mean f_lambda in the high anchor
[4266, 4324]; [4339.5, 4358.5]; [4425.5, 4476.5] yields -2.2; 2.87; 3.25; 3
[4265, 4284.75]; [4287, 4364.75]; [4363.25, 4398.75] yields 2.9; 3.02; 2.94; 3.09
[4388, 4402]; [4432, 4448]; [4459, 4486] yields -0.9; 3.13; 3.15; 2.88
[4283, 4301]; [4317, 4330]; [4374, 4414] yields 0.8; 2.86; 2.75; 3.04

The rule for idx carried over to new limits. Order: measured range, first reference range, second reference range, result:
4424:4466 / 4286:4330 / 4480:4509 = -1.2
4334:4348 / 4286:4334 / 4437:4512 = -3.1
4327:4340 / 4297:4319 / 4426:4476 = -0.5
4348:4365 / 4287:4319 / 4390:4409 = -0.8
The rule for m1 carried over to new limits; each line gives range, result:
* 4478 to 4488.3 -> 2.95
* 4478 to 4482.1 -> 2.98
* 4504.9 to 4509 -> 2.82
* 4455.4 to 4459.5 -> 2.45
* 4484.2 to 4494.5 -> 2.89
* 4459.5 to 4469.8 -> 2.89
